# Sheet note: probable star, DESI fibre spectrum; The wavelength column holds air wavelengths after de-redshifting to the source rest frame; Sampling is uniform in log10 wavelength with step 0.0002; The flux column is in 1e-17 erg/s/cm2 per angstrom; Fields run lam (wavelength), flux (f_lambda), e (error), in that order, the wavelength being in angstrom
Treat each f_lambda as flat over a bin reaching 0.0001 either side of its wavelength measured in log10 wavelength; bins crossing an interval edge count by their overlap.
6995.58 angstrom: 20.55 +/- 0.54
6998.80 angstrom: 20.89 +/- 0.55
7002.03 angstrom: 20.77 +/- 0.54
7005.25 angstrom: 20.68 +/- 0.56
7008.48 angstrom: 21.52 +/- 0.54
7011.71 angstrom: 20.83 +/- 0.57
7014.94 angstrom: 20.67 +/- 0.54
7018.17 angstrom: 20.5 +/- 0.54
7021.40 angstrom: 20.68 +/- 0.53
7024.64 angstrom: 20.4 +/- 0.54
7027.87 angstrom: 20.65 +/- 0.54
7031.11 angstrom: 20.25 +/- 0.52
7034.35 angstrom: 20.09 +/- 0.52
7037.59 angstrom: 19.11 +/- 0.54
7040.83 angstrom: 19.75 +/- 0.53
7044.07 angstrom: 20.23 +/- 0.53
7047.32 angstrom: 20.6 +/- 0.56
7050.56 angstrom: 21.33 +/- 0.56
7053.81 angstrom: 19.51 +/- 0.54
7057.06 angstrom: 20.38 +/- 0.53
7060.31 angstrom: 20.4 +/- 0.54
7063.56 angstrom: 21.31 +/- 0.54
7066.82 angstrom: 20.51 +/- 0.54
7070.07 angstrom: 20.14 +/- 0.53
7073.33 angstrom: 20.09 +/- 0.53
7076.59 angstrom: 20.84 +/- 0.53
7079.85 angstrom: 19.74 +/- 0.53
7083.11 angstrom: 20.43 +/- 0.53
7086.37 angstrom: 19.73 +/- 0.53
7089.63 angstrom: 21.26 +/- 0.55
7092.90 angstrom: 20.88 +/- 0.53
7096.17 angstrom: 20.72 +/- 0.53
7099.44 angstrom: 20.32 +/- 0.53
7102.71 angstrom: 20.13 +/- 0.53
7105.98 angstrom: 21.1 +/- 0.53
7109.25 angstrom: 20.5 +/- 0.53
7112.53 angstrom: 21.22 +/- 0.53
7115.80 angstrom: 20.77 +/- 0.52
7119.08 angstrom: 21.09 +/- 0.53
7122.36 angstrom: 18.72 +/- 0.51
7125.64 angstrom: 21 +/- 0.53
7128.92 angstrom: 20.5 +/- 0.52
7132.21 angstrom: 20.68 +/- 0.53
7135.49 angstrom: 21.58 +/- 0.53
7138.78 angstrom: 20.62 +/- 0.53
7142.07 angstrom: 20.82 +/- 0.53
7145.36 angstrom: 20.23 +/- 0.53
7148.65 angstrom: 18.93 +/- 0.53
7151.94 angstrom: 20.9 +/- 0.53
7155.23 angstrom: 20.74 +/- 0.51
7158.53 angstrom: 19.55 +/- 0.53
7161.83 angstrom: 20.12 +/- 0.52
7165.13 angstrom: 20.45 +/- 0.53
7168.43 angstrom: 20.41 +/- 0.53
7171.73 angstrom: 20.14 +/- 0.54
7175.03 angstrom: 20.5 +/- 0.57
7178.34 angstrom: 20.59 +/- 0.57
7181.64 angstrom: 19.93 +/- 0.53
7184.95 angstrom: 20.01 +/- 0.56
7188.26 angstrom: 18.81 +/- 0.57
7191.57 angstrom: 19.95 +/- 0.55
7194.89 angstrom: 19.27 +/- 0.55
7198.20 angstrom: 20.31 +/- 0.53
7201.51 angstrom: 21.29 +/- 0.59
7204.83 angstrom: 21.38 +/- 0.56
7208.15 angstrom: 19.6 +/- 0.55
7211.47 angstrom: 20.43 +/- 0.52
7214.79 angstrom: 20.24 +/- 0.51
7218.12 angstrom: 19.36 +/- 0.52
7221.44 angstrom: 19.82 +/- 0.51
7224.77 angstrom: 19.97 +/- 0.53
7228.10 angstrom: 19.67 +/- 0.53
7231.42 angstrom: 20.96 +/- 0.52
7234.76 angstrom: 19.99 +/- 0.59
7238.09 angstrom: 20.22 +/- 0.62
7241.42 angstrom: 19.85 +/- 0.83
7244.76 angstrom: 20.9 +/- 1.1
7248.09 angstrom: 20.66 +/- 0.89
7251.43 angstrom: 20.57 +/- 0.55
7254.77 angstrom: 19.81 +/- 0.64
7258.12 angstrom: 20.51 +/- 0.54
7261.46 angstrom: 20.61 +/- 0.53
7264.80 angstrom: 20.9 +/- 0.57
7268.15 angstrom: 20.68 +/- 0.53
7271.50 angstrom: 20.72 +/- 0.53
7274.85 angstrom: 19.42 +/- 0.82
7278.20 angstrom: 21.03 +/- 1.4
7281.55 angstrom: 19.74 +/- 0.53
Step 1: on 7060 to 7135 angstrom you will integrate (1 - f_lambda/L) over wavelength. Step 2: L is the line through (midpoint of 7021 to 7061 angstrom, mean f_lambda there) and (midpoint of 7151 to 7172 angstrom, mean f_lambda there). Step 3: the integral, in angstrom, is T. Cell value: -0.97 angstrom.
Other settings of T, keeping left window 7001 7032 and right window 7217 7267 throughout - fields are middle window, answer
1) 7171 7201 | 0.6 angstrom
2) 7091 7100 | -0.1 angstrom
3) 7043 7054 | 0.1 angstrom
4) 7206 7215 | 0.1 angstrom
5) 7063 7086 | 0.3 angstrom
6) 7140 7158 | 0.1 angstrom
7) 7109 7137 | -0.2 angstrom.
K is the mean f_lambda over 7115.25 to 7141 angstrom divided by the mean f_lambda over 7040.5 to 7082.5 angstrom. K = 1.01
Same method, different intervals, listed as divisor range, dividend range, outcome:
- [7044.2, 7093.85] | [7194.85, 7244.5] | 0.99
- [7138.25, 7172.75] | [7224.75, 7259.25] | 1.00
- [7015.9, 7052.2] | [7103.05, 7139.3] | 1.02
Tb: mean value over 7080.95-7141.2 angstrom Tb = 20.6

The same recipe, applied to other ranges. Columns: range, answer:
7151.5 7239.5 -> 20.2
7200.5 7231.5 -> 20.2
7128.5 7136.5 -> 20.9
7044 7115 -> 20.5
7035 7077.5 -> 20.3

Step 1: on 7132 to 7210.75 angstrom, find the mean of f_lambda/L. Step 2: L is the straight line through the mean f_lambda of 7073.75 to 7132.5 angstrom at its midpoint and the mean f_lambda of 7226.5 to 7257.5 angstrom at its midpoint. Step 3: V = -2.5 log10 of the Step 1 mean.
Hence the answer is 0.01 mag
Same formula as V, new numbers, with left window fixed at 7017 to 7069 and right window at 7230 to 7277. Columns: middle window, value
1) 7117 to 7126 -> 0.01 mag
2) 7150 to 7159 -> 0.00 mag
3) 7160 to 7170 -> 0.00 mag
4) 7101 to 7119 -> -0.02 mag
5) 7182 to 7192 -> 0.04 mag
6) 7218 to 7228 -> 0.03 mag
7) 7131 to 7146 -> -0.02 mag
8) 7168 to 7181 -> 0.00 mag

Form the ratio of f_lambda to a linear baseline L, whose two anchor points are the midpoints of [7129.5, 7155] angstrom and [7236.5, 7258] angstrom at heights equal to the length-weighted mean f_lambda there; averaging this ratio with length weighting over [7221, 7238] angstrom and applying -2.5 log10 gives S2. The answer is 0.01 mag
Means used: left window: 20.5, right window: 20.3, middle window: 20.1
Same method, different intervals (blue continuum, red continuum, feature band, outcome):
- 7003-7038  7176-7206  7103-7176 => -0.01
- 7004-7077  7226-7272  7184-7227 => 0.02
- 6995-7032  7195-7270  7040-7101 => 0.01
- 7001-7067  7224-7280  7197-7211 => -0.01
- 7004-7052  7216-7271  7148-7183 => 0.01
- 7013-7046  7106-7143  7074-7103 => 0.00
